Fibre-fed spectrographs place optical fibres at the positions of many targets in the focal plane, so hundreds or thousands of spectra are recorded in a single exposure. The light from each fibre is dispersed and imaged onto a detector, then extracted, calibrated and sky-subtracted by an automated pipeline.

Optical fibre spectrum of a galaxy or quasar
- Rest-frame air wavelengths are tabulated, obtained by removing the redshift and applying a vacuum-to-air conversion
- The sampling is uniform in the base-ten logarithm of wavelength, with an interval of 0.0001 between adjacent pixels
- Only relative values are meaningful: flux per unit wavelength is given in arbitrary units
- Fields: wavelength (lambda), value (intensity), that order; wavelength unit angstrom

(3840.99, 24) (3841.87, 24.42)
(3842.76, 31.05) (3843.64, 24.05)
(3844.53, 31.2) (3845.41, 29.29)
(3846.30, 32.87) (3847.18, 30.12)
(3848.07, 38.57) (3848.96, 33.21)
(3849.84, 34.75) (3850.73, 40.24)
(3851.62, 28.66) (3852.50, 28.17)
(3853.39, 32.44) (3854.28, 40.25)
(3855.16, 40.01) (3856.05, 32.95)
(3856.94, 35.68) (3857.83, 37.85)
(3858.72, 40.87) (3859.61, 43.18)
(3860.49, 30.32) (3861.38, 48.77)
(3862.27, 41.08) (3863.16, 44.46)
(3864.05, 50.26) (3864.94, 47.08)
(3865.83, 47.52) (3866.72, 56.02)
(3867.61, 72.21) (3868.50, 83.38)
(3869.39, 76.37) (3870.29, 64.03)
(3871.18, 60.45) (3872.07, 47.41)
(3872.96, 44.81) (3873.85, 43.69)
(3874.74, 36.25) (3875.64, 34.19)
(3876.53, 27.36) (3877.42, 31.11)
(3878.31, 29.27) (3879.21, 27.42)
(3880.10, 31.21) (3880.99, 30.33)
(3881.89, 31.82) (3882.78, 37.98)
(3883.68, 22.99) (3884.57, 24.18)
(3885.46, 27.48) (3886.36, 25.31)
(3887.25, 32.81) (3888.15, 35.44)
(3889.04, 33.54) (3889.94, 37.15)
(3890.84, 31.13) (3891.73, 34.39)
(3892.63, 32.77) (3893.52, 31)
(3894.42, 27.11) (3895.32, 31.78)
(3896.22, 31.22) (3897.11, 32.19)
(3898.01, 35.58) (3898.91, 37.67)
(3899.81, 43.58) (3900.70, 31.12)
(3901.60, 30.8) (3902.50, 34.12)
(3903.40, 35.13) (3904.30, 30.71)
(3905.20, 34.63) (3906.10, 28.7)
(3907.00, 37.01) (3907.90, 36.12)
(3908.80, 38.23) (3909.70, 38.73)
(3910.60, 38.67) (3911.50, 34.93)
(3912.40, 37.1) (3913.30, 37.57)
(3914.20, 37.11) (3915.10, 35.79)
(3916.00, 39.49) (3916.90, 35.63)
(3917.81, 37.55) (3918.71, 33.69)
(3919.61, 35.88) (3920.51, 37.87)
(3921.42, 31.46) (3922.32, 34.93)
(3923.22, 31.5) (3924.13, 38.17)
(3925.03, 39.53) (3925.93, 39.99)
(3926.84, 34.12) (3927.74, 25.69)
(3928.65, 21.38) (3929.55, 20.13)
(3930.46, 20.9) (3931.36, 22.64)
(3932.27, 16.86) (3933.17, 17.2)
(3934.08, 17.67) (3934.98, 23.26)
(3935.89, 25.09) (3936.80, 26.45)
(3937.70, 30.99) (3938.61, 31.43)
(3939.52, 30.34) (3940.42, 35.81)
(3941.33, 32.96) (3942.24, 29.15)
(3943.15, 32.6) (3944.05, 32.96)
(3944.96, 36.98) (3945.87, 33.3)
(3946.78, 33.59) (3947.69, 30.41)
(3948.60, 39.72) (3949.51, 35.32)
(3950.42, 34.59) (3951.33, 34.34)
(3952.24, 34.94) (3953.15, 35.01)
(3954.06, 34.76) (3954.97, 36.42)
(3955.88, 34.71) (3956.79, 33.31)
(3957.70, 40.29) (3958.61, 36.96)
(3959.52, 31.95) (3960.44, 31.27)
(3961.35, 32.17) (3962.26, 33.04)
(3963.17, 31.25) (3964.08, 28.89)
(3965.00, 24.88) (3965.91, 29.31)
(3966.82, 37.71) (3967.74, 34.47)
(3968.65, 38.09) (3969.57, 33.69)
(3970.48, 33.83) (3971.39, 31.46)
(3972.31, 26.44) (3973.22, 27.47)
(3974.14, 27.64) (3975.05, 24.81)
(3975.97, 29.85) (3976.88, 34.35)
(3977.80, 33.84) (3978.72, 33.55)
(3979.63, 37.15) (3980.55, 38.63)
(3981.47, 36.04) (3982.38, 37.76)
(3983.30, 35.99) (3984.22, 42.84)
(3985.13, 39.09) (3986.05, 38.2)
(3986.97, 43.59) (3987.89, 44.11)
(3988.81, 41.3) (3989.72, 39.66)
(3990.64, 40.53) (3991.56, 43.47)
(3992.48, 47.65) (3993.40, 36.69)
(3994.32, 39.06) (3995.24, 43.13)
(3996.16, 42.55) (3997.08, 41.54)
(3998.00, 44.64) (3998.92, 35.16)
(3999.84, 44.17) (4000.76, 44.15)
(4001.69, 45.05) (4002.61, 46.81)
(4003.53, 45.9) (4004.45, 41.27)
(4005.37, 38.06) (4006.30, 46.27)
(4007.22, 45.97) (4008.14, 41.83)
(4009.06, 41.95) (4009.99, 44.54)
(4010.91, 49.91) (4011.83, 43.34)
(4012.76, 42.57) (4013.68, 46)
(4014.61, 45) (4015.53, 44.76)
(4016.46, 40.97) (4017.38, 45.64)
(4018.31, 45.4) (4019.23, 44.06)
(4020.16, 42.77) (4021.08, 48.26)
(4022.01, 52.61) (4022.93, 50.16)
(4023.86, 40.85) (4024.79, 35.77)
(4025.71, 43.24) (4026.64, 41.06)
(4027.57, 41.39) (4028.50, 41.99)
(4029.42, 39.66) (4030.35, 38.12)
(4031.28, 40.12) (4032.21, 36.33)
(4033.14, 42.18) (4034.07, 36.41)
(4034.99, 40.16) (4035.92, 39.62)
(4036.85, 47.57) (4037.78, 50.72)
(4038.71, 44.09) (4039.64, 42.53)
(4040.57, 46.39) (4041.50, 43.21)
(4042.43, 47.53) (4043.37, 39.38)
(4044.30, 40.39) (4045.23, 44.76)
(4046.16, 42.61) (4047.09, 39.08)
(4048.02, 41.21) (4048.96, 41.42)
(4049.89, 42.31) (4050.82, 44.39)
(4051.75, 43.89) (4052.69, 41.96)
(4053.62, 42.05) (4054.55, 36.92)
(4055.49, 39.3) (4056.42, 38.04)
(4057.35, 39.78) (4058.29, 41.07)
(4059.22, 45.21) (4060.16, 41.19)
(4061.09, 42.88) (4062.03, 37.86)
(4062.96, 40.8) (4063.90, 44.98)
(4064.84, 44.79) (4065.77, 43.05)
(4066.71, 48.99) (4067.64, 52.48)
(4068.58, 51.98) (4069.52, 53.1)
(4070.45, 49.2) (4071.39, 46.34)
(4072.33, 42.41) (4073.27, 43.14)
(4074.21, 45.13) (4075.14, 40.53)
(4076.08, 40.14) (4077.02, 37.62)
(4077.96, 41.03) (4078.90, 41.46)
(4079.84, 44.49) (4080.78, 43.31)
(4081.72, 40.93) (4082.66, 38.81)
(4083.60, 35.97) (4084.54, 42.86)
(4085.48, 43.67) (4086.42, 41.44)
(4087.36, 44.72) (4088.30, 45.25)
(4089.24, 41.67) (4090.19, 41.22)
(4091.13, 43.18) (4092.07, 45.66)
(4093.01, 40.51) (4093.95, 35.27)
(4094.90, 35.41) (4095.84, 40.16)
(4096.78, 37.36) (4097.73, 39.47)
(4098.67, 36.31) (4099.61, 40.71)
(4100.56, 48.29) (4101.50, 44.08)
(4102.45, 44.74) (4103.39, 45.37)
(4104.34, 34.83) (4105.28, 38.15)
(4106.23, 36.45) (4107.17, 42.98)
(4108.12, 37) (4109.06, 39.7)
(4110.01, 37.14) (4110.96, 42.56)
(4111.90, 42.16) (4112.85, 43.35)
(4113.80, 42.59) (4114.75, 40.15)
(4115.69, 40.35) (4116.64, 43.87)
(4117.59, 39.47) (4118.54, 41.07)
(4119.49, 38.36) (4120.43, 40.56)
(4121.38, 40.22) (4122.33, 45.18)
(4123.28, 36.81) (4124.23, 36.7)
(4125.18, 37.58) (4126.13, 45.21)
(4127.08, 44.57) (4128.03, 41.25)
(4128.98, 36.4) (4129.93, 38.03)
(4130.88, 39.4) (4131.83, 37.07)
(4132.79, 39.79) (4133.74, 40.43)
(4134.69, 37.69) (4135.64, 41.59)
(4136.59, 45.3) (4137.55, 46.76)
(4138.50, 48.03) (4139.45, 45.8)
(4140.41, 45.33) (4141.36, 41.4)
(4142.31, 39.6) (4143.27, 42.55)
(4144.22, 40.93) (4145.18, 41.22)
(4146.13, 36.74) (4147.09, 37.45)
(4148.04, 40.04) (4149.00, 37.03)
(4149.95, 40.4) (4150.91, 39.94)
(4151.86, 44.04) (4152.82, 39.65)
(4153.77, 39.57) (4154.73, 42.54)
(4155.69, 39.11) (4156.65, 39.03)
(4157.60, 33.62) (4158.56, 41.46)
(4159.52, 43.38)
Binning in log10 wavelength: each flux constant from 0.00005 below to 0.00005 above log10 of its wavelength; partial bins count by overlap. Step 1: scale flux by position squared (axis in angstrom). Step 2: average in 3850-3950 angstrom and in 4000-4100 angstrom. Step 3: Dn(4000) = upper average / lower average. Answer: 1.30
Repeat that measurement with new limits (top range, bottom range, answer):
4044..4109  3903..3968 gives 1.39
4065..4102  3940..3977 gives 1.38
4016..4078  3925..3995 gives 1.36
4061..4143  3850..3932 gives 1.26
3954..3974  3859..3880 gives 0.73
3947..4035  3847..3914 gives 1.08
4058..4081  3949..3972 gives 1.38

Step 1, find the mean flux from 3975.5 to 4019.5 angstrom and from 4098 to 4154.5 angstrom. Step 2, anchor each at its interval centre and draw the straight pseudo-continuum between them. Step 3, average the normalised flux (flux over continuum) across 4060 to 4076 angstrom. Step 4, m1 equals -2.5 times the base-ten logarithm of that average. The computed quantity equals -0.10 mag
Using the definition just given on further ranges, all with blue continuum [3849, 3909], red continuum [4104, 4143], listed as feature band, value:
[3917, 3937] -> 0.32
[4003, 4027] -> -0.12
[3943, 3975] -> 0.17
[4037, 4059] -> -0.07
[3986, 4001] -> -0.07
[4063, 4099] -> -0.06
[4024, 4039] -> -0.04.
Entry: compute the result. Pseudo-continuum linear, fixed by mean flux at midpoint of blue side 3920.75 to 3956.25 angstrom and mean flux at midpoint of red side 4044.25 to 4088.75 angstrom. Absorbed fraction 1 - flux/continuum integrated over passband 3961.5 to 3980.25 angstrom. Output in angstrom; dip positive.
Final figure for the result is 1.2 angstrom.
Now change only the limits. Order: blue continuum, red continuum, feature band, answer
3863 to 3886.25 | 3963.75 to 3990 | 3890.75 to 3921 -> 4.2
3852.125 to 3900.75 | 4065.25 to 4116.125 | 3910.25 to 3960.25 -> 9.4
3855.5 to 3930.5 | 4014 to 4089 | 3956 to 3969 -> 2.2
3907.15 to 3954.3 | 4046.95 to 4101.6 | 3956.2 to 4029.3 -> -5.0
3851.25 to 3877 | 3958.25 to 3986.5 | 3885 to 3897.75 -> 3.2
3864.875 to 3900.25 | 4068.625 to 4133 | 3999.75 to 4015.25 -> -1.5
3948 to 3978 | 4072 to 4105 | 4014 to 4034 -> -3.1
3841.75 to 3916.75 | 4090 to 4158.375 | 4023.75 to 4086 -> -4.3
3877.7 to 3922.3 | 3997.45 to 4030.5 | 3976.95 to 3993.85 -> 0.7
